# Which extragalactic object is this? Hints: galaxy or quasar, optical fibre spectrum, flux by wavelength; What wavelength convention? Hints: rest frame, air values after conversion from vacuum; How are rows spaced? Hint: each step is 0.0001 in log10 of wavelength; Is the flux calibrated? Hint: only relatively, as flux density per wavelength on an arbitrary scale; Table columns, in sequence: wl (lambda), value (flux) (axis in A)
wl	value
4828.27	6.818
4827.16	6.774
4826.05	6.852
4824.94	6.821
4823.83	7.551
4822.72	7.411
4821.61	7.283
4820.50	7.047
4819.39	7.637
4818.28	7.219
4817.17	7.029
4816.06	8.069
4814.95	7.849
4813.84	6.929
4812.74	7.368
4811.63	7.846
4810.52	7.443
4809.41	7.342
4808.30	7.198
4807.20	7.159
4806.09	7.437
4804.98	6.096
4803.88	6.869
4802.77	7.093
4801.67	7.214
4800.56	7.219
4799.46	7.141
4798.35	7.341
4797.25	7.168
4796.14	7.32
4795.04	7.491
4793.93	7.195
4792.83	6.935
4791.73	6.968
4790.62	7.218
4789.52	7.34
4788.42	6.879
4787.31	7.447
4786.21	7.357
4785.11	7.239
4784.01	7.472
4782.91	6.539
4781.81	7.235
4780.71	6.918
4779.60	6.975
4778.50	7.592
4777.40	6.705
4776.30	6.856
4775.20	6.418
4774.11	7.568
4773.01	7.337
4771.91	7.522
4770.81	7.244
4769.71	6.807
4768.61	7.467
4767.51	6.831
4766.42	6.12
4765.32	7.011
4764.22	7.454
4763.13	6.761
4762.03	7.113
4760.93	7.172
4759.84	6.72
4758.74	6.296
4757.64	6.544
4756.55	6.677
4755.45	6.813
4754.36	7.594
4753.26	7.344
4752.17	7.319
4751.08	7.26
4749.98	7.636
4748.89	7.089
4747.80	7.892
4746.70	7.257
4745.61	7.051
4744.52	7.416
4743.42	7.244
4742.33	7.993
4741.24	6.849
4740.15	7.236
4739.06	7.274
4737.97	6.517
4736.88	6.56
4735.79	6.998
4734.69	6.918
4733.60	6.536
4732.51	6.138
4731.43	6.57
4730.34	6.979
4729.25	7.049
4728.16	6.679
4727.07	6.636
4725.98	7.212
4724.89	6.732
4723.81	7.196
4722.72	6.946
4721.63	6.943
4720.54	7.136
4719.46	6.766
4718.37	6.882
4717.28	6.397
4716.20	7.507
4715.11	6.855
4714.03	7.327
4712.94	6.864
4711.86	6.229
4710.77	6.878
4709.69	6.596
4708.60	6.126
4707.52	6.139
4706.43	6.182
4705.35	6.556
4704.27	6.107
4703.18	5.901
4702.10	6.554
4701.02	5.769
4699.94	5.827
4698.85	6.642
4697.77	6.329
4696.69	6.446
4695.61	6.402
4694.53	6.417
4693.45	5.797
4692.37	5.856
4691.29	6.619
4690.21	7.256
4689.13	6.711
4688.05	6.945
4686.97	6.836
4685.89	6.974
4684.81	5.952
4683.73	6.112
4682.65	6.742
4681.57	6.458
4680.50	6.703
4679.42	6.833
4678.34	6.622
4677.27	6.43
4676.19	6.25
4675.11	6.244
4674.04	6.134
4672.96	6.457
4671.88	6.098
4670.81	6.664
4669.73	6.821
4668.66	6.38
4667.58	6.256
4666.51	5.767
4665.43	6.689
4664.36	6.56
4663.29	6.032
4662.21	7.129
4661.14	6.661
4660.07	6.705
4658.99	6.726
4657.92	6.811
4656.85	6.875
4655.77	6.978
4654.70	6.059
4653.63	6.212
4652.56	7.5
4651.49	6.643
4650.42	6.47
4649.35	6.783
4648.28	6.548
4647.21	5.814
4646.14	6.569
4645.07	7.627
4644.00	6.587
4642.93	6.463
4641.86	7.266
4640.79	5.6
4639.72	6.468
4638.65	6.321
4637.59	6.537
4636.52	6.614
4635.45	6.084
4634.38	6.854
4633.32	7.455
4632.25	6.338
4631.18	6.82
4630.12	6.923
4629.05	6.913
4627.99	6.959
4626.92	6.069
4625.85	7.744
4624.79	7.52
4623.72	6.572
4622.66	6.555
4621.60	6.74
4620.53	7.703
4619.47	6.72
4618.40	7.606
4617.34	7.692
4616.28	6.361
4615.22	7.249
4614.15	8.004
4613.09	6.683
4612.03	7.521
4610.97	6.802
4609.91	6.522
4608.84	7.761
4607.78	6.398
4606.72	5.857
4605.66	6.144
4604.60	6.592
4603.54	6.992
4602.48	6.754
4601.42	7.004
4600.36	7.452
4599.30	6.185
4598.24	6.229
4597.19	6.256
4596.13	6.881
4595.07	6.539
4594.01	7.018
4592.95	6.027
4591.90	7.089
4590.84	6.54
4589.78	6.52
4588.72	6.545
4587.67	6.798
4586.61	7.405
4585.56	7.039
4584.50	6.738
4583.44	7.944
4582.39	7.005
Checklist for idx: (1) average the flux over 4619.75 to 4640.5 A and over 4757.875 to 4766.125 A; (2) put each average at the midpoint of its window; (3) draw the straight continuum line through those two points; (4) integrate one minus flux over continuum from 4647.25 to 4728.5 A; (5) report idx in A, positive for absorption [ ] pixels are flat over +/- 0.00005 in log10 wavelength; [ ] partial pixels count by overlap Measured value 3.2 A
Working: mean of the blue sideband 6.78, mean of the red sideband 6.89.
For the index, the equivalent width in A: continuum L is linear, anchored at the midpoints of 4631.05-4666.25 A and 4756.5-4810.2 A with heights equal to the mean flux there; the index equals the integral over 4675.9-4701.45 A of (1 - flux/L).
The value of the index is 1.1 A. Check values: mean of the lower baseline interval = 6.62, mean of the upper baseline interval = 7.07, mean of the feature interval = 6.46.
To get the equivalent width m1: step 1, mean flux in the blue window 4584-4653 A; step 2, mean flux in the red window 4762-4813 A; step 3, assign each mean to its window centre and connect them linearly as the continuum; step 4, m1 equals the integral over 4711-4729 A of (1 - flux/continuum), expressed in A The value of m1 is 0.25 A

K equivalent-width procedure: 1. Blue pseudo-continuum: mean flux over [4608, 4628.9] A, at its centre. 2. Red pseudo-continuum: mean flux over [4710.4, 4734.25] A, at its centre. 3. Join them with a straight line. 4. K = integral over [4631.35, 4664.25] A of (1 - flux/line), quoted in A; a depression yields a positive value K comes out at 1.81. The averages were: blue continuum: 7.08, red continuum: 6.84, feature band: 6.62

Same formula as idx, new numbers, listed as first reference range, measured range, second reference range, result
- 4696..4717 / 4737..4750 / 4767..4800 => -0.9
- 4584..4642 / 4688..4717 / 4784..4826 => 2.2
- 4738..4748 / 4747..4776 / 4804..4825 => 0.9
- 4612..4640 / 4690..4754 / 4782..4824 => 2.9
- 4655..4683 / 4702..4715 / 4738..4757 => 0.8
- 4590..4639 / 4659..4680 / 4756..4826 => 1.4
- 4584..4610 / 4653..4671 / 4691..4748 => 0.4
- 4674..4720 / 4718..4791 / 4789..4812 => -1.7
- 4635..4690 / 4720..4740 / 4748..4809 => 0.1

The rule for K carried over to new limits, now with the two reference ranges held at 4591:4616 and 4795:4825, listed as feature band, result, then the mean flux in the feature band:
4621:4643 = 0.4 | 6.71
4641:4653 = 0.3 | 6.71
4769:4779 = 0.1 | 7.12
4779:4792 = 0.1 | 7.13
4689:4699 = 0.8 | 6.43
